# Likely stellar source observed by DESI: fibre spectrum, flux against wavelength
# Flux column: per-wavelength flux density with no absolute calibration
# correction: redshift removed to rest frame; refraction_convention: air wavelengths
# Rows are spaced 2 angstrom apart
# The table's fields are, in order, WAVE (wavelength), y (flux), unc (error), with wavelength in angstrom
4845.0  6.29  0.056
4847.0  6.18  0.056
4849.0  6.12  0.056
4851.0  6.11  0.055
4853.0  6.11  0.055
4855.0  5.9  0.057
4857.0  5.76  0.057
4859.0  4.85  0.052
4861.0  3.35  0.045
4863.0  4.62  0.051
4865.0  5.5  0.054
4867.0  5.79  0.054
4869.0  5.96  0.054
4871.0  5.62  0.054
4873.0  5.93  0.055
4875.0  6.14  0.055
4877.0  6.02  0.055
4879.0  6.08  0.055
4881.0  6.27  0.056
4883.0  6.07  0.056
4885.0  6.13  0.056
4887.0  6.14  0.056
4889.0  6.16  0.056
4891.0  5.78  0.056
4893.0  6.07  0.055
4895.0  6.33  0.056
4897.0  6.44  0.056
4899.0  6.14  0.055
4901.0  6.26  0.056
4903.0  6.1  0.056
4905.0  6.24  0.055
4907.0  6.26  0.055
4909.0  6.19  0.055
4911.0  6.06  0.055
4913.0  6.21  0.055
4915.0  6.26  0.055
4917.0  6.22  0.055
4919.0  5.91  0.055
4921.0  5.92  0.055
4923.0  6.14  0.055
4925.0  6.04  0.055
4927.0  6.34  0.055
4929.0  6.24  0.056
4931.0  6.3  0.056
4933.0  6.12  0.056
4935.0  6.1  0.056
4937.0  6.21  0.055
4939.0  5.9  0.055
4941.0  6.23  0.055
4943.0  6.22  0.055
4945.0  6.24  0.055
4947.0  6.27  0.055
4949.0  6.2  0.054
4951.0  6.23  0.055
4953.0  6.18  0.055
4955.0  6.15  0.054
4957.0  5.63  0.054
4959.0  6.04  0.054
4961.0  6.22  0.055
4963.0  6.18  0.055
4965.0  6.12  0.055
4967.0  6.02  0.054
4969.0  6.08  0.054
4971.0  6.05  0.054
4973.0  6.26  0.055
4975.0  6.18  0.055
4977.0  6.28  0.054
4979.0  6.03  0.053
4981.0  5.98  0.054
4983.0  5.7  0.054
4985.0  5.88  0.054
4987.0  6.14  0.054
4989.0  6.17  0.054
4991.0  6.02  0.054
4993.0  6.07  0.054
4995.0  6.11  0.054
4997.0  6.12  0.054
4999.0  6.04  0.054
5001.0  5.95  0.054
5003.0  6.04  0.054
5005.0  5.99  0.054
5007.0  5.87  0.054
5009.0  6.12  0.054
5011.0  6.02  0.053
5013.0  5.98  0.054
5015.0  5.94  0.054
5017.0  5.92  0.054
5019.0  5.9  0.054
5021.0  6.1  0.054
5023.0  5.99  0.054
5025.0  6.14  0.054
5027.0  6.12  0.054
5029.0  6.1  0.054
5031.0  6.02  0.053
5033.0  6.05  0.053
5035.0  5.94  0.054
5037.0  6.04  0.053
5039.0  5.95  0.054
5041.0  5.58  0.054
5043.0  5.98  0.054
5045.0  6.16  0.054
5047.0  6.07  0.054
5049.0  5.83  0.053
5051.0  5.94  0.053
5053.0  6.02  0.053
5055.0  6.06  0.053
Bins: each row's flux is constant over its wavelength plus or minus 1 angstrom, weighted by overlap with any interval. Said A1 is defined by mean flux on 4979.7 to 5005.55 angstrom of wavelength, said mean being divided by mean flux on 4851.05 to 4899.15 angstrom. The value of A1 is 1.0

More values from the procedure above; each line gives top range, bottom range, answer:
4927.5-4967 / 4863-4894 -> 1.04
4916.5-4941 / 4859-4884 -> 1.10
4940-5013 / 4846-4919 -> 1.03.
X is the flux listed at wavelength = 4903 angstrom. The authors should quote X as 6.1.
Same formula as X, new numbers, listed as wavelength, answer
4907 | 6.26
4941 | 6.23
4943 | 6.22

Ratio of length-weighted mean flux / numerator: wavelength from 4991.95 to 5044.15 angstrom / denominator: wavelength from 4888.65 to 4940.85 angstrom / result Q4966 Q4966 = 1.0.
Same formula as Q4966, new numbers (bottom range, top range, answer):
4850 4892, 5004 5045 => 1.05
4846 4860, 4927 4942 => 1.05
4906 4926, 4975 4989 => 0.98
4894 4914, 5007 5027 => 0.97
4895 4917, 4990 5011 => 0.97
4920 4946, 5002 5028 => 0.98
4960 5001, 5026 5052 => 0.98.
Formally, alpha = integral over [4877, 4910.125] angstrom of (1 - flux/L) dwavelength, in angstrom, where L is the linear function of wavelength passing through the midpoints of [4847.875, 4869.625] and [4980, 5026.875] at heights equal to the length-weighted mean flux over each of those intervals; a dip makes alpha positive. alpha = -3.4 angstrom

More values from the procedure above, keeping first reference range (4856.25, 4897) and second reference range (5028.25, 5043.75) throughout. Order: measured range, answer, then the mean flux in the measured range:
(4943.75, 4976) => -1.5 angstrom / 6.13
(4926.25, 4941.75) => -0.9 angstrom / 6.18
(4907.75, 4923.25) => -0.9 angstrom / 6.11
